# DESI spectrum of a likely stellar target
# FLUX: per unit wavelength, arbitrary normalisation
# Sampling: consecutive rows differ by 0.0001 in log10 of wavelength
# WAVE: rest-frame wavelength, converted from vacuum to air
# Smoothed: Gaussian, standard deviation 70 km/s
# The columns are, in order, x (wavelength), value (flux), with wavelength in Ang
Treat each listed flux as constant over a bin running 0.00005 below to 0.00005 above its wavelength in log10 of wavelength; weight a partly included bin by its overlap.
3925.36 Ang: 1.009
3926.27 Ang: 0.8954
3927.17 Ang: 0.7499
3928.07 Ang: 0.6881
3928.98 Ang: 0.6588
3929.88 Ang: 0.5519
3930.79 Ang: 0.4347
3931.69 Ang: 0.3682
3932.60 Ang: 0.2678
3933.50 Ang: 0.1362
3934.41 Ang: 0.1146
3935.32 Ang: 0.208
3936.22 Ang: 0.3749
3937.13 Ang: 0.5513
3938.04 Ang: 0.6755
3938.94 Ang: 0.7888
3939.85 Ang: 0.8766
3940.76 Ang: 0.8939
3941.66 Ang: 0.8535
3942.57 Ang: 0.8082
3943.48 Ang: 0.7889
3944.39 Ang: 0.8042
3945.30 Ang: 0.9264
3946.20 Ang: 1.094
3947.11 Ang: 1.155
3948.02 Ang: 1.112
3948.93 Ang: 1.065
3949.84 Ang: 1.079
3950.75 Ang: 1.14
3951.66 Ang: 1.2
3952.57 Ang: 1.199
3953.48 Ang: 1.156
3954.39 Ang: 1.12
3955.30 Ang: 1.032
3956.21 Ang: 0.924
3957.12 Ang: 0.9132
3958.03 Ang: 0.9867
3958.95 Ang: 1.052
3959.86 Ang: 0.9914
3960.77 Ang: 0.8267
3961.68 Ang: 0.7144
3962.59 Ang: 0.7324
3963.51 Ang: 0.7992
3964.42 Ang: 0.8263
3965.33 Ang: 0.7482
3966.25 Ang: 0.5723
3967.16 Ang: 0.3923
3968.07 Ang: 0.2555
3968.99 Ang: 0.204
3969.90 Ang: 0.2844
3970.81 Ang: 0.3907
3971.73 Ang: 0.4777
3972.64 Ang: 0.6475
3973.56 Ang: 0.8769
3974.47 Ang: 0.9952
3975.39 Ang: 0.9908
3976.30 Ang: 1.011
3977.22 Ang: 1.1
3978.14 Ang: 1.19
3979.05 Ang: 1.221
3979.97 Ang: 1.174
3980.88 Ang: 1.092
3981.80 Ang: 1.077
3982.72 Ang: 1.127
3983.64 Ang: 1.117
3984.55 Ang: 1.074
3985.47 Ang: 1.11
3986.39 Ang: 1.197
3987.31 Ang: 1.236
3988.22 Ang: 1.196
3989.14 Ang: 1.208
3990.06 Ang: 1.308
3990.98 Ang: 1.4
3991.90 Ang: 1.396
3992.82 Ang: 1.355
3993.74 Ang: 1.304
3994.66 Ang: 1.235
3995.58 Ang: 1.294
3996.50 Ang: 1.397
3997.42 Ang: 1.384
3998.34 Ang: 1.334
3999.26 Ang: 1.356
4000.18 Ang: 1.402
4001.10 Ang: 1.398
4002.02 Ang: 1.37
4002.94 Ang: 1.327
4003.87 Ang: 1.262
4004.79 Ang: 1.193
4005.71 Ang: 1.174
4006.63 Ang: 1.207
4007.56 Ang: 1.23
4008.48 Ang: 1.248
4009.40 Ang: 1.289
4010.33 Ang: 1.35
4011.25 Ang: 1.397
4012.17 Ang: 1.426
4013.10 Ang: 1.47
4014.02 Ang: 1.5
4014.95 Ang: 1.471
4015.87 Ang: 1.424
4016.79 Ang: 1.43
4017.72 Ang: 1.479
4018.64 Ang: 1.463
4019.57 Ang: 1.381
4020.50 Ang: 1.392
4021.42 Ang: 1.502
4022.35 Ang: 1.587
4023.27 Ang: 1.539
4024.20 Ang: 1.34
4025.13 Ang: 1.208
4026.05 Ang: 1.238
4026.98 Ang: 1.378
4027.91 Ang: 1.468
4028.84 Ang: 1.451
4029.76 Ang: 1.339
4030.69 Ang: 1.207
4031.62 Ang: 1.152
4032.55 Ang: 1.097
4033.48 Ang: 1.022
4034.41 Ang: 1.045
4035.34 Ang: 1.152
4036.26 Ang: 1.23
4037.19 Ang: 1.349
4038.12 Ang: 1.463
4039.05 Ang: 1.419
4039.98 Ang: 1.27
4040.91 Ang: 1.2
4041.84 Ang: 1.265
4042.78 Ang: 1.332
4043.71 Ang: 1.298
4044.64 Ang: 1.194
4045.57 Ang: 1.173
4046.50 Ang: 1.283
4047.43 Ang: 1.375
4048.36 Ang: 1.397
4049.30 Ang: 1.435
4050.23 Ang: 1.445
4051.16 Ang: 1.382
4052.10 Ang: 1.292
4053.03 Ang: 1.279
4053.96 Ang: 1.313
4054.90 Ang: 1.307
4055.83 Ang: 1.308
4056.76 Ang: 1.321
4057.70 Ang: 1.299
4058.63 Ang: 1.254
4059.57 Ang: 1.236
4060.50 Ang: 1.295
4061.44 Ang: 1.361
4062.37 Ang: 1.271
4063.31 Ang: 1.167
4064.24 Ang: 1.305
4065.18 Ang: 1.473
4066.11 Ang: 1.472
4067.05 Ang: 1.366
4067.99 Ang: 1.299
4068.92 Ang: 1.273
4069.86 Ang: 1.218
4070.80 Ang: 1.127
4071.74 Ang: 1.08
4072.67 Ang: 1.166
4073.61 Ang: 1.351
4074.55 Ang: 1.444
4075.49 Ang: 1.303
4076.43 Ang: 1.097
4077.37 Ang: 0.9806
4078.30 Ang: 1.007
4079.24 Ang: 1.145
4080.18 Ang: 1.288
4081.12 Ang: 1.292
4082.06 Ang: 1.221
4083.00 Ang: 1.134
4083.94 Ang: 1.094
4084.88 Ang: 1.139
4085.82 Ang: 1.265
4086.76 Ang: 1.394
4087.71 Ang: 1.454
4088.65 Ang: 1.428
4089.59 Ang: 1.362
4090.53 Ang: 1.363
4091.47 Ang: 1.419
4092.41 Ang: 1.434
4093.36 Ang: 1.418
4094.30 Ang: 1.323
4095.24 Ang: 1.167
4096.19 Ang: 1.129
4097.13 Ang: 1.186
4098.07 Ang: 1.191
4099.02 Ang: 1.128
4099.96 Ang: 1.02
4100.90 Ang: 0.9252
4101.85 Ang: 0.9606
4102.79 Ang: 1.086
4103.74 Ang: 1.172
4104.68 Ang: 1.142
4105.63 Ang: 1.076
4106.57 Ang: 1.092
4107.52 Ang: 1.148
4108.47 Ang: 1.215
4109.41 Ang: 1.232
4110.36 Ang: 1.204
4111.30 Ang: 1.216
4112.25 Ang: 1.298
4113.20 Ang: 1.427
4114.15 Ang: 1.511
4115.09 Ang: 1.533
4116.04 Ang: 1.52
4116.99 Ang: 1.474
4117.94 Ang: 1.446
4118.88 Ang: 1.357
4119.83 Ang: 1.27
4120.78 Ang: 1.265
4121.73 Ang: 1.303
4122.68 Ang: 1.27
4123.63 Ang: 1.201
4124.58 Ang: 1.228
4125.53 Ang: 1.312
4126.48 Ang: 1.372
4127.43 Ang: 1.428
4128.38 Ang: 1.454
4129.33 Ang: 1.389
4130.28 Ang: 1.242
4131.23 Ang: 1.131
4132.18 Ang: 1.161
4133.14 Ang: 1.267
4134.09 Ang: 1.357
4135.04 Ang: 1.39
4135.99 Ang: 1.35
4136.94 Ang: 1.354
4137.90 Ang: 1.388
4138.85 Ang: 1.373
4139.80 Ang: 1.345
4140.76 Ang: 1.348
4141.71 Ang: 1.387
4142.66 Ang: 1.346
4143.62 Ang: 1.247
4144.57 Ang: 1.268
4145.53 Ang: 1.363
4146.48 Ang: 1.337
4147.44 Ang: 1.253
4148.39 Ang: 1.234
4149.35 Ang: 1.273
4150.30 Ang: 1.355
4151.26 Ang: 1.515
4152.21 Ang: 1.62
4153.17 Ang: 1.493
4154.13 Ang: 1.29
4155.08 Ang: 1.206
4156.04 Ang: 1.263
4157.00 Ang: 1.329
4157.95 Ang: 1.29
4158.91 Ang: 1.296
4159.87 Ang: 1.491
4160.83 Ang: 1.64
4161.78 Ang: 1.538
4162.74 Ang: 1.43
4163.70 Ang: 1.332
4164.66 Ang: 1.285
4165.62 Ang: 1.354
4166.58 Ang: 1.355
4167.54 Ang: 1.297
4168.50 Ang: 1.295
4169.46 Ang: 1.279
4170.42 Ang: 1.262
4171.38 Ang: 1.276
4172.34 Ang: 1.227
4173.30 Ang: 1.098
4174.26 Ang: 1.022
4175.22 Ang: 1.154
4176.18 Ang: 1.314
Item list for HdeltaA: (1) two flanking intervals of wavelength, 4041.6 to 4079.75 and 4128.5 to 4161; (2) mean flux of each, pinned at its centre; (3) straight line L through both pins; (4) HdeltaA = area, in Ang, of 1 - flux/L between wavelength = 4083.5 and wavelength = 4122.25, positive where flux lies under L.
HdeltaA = 1.3 Ang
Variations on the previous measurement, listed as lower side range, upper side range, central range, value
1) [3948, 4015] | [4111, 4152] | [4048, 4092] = -1.7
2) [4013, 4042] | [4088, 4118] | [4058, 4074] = 0.3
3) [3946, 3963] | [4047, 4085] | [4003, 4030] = -4.9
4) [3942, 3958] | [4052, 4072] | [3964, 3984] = 5.2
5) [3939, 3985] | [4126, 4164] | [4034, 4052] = -3.3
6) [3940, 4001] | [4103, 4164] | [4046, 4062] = -2.1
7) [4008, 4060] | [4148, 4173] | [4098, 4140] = 2.3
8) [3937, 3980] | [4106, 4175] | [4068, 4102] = -1.1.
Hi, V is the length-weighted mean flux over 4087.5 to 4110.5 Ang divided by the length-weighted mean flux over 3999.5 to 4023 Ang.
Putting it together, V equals 0.9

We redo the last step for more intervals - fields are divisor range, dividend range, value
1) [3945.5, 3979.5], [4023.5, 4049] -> 1.45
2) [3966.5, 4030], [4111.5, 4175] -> 1.12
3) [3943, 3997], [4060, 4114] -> 1.25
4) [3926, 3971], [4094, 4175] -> 1.73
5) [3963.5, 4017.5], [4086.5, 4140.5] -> 1.15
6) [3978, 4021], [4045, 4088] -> 0.98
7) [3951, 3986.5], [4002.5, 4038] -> 1.49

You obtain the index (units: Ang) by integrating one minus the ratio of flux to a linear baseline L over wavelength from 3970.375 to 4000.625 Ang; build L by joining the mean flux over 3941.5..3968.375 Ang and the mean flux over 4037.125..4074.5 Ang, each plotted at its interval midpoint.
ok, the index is -3.1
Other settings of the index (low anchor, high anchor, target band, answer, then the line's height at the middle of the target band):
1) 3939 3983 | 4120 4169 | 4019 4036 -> -4.1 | 1.05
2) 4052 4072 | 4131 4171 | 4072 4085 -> 1.1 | 1.3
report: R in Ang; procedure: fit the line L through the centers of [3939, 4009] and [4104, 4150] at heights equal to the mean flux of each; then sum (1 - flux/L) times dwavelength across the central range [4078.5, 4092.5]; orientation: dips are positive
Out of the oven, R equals -0.6 Ang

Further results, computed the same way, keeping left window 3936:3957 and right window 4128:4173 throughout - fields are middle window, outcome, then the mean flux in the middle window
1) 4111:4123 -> -1.0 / 1.38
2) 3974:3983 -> -0.8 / 1.1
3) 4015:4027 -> -3.6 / 1.42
